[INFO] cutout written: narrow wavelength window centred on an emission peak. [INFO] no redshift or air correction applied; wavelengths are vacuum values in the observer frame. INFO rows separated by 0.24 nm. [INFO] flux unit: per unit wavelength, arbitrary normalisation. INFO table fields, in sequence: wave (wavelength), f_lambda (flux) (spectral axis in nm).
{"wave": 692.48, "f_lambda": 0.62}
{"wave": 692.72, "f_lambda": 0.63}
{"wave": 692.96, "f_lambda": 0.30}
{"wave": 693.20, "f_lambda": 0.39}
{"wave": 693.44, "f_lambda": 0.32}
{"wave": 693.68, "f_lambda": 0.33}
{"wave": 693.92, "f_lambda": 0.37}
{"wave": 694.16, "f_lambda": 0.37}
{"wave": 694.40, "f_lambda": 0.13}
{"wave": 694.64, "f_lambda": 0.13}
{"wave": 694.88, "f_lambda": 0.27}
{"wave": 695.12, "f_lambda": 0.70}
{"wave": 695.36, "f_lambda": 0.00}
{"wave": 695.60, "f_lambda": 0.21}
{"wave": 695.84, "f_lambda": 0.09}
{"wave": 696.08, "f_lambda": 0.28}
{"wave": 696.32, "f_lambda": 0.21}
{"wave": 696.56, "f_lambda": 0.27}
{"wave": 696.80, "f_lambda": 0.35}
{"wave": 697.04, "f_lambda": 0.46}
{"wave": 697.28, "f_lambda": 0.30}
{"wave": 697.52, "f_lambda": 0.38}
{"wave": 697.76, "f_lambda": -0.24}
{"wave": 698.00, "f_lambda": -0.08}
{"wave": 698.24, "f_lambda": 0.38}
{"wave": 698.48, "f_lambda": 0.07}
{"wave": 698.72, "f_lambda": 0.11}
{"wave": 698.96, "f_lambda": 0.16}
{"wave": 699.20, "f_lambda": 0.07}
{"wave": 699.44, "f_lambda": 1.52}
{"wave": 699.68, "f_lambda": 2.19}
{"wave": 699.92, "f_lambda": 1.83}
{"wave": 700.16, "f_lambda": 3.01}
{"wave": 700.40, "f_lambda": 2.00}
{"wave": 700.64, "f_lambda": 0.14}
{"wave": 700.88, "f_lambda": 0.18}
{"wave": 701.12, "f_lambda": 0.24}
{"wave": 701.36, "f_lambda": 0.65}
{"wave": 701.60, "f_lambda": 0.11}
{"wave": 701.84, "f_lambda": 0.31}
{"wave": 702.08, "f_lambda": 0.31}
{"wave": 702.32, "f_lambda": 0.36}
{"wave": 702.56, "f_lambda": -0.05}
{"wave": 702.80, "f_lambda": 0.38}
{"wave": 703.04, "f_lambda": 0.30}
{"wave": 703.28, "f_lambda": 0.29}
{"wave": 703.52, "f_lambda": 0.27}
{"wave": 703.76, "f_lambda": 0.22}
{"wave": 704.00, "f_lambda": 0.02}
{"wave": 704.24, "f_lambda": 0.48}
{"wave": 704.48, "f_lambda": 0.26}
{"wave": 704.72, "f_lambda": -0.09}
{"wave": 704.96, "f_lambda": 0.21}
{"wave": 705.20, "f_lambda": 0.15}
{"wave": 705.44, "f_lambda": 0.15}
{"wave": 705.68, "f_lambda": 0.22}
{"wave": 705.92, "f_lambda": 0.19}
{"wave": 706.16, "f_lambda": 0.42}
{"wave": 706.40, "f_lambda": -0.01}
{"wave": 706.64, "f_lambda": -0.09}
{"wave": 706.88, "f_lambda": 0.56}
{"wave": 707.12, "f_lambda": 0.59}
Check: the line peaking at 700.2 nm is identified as [O II]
